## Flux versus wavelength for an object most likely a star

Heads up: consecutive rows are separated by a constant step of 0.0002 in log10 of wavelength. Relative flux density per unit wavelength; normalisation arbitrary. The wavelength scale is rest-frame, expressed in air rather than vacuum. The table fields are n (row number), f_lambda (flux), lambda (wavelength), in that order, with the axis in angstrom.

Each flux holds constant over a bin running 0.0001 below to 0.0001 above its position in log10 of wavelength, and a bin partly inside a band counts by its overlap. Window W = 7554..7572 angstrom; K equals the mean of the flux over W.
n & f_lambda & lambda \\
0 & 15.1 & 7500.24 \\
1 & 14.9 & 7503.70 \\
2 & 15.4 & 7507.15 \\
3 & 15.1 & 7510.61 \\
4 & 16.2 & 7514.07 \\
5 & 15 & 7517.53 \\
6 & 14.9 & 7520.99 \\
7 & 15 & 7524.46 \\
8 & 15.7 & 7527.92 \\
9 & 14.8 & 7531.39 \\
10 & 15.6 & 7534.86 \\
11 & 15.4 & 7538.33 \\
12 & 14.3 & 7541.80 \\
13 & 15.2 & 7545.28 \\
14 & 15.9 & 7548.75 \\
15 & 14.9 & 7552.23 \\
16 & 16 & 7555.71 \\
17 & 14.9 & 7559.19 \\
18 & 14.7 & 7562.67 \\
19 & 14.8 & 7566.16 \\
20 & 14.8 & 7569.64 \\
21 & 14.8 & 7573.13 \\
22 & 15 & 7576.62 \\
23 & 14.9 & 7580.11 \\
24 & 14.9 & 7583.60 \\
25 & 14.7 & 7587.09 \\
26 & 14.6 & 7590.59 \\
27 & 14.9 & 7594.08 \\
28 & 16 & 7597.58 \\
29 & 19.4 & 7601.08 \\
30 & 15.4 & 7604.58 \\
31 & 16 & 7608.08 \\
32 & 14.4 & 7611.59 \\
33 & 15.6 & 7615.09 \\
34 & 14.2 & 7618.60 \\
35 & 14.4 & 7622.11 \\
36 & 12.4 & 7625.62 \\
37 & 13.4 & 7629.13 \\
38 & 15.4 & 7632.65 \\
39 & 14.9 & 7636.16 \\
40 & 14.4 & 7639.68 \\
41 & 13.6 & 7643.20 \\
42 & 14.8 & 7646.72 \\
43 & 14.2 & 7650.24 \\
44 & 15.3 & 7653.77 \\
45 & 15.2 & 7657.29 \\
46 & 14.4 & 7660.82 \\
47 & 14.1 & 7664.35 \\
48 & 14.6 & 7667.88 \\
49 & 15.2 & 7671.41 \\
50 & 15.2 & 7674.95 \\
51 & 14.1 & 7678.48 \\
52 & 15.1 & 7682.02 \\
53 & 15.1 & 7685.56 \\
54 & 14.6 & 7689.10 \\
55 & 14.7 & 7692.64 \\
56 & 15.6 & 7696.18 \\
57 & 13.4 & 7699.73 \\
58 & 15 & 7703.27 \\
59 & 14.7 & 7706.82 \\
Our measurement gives 15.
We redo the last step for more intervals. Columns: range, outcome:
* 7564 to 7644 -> 14.9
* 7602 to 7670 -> 14.6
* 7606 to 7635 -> 14.5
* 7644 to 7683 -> 14.7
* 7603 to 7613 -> 15.3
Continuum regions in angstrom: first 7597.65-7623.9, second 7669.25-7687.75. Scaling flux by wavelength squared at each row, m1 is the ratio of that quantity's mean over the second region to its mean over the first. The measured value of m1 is 1.0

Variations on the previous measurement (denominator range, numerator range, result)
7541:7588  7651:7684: 1.01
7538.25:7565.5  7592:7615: 1.07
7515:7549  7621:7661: 0.97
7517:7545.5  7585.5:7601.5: 1.05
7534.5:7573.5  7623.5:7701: 0.99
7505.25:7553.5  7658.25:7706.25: 1.00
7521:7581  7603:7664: 0.99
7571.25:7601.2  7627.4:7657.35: 0.97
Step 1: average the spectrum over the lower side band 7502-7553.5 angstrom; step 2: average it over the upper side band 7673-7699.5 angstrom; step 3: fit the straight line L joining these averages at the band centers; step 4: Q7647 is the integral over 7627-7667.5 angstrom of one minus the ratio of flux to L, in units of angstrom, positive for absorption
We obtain 1.1 angstrom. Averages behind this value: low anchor 15.2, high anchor 14.8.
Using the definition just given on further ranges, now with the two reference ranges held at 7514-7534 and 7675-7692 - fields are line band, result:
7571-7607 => -1.0 angstrom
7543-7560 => -0.3 angstrom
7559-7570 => 0.2 angstrom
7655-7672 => 0.2 angstrom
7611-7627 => 0.8 angstrom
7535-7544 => 0.1 angstrom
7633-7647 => 0.4 angstrom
